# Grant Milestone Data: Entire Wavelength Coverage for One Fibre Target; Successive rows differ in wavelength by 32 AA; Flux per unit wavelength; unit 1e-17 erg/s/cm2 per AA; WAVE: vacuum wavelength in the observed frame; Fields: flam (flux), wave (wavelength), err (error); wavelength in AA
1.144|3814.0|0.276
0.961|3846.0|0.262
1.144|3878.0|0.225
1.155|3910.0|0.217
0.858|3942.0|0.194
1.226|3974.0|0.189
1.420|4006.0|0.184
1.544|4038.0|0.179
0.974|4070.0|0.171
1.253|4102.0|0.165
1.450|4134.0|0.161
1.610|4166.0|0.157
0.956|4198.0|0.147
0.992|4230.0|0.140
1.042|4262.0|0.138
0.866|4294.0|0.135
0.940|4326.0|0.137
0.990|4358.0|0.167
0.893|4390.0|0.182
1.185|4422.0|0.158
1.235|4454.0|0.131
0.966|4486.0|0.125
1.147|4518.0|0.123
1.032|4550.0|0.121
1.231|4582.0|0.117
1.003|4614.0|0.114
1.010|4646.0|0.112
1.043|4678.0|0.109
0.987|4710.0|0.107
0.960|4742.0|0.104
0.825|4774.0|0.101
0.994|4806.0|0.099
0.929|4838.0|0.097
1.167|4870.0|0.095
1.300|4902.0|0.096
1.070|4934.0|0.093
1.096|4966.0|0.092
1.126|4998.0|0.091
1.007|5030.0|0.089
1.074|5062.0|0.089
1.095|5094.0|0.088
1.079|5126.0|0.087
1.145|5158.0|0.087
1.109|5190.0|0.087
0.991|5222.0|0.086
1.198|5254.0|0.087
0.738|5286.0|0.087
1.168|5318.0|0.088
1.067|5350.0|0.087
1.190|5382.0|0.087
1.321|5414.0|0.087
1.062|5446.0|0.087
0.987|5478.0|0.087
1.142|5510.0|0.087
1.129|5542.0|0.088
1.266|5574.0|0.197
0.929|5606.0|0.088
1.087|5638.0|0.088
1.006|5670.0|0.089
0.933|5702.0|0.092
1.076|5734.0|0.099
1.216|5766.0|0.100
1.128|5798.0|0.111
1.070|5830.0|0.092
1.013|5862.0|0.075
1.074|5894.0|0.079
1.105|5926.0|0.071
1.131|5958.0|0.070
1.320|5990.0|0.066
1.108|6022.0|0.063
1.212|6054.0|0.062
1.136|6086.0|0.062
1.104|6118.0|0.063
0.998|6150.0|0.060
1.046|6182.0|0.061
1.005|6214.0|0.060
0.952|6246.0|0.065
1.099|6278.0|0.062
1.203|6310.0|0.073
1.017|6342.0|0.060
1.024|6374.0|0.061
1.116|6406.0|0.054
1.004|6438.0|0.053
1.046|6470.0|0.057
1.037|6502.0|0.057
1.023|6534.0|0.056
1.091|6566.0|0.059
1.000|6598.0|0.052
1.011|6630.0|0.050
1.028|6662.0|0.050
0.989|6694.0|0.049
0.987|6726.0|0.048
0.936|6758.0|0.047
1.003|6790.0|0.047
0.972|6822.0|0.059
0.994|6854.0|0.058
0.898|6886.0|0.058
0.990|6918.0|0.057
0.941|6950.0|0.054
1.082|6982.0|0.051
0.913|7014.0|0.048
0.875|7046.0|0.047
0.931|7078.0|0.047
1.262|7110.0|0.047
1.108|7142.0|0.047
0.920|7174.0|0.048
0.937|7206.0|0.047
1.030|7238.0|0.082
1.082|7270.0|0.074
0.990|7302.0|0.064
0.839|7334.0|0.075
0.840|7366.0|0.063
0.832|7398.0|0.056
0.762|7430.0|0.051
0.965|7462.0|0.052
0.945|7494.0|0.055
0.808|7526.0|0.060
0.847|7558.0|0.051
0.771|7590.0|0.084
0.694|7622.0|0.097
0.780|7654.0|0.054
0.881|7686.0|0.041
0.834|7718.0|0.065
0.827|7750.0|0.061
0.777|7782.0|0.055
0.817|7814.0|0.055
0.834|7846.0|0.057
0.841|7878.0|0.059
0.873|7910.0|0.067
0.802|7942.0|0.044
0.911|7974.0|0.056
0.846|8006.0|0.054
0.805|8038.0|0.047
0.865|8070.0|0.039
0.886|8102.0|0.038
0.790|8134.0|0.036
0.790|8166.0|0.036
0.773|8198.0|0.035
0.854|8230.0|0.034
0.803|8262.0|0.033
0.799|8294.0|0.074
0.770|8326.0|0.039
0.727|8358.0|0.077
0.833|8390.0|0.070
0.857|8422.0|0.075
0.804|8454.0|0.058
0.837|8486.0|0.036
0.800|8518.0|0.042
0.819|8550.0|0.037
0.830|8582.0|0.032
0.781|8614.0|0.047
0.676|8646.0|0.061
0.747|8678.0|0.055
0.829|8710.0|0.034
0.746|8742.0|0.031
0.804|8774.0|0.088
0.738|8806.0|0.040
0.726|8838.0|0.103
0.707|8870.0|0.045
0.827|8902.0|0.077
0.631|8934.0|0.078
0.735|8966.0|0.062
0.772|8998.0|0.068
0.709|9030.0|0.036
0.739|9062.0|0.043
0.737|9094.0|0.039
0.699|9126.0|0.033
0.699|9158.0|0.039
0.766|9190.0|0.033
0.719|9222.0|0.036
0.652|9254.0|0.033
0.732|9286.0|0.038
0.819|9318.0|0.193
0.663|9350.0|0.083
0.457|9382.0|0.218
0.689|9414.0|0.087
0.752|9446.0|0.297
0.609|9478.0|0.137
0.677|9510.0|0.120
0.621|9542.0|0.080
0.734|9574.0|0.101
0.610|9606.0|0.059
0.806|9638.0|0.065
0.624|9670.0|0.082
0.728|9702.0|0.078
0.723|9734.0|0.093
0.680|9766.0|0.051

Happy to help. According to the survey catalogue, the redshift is 0.08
